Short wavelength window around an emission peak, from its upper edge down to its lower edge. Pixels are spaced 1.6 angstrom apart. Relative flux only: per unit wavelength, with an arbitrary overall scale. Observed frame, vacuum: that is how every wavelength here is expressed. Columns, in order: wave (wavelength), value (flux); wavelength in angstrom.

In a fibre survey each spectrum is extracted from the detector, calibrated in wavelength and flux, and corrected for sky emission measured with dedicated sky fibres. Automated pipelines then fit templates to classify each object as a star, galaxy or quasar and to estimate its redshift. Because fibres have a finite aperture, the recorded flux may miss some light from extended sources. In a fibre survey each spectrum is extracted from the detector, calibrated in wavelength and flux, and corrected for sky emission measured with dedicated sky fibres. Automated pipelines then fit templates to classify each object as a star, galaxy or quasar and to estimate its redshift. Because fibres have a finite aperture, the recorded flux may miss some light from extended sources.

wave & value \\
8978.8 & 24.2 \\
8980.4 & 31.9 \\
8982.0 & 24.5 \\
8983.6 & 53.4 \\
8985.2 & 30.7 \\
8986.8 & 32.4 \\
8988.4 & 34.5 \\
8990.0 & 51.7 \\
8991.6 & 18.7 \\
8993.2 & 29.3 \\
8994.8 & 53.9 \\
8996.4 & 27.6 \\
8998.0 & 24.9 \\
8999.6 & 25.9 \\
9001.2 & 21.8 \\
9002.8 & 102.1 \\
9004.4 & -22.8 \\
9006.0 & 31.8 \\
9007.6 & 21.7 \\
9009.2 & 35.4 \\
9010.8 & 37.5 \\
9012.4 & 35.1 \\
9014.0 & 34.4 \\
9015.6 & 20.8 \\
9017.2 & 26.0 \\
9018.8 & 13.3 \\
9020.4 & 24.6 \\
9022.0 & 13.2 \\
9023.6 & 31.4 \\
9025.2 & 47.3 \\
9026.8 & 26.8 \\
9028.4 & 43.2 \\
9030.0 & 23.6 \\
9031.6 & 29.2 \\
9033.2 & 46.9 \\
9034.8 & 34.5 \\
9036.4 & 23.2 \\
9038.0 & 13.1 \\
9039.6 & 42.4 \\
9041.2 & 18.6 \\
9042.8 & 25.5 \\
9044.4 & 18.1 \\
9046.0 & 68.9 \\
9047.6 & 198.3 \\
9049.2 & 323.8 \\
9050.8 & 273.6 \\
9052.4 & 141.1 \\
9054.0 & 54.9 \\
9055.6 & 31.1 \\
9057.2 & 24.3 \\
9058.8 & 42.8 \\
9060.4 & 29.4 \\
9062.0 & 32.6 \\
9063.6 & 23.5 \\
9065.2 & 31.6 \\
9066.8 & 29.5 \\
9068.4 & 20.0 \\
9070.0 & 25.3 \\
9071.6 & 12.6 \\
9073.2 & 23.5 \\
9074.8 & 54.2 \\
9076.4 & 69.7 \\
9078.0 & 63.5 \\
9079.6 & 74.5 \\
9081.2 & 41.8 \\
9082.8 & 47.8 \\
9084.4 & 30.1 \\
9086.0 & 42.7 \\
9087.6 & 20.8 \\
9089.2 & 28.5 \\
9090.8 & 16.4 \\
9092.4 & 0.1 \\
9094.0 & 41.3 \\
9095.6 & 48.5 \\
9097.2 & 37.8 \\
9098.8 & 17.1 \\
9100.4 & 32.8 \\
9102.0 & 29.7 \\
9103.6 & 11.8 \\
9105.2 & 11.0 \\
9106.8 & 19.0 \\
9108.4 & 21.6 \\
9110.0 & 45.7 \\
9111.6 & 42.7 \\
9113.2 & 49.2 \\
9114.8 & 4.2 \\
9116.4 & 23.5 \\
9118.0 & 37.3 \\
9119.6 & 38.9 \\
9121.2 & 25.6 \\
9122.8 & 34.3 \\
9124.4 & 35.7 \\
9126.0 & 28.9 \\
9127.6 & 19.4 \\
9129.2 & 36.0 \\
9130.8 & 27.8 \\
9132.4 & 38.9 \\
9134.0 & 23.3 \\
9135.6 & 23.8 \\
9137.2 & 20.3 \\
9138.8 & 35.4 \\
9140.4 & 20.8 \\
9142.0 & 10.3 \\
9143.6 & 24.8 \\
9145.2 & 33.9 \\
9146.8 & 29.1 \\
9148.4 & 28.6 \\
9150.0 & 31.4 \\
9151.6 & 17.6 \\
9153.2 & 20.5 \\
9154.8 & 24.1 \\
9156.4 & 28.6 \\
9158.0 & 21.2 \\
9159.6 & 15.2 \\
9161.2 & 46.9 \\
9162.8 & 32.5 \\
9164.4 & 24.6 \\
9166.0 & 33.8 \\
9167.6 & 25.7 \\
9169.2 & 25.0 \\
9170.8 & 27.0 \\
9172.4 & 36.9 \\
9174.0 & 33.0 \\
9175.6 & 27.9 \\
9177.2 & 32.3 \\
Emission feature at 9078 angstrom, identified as [N II]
